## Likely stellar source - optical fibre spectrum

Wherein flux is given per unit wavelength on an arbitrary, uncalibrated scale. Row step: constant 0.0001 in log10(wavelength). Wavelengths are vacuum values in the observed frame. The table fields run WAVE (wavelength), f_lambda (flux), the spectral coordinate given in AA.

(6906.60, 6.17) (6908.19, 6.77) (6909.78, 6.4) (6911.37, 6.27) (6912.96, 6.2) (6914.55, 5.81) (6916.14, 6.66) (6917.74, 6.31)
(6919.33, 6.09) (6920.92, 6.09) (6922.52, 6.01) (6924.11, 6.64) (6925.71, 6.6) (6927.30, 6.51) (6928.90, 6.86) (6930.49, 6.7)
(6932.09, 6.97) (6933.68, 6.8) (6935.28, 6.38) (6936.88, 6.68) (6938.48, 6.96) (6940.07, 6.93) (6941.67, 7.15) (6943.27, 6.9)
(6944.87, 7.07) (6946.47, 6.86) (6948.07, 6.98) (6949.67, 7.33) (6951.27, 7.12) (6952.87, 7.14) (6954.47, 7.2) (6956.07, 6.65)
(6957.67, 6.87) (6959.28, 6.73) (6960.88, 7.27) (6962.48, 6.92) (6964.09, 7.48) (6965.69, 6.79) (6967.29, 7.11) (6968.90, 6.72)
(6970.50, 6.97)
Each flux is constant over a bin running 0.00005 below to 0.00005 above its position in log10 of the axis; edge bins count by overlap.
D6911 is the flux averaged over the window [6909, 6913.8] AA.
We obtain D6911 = 6.29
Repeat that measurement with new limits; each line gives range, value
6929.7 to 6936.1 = 6.71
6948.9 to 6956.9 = 7.09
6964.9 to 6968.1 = 6.95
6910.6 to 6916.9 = 6.24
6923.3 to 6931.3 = 6.66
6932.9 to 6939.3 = 6.7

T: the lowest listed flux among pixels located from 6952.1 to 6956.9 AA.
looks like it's 6.65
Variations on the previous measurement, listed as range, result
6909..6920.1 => 5.81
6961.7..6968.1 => 6.79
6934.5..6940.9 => 6.38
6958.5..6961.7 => 6.73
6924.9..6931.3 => 6.51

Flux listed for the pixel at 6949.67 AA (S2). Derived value 7.33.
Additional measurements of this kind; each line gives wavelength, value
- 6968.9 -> 6.72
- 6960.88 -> 7.27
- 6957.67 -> 6.87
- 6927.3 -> 6.51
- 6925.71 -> 6.6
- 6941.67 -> 7.15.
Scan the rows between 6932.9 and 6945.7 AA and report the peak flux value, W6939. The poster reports 7.15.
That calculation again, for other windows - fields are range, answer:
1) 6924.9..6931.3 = 6.86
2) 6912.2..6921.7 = 6.66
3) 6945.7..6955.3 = 7.33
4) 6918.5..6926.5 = 6.64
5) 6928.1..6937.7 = 6.97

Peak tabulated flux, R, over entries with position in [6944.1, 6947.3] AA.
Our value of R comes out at 7.07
